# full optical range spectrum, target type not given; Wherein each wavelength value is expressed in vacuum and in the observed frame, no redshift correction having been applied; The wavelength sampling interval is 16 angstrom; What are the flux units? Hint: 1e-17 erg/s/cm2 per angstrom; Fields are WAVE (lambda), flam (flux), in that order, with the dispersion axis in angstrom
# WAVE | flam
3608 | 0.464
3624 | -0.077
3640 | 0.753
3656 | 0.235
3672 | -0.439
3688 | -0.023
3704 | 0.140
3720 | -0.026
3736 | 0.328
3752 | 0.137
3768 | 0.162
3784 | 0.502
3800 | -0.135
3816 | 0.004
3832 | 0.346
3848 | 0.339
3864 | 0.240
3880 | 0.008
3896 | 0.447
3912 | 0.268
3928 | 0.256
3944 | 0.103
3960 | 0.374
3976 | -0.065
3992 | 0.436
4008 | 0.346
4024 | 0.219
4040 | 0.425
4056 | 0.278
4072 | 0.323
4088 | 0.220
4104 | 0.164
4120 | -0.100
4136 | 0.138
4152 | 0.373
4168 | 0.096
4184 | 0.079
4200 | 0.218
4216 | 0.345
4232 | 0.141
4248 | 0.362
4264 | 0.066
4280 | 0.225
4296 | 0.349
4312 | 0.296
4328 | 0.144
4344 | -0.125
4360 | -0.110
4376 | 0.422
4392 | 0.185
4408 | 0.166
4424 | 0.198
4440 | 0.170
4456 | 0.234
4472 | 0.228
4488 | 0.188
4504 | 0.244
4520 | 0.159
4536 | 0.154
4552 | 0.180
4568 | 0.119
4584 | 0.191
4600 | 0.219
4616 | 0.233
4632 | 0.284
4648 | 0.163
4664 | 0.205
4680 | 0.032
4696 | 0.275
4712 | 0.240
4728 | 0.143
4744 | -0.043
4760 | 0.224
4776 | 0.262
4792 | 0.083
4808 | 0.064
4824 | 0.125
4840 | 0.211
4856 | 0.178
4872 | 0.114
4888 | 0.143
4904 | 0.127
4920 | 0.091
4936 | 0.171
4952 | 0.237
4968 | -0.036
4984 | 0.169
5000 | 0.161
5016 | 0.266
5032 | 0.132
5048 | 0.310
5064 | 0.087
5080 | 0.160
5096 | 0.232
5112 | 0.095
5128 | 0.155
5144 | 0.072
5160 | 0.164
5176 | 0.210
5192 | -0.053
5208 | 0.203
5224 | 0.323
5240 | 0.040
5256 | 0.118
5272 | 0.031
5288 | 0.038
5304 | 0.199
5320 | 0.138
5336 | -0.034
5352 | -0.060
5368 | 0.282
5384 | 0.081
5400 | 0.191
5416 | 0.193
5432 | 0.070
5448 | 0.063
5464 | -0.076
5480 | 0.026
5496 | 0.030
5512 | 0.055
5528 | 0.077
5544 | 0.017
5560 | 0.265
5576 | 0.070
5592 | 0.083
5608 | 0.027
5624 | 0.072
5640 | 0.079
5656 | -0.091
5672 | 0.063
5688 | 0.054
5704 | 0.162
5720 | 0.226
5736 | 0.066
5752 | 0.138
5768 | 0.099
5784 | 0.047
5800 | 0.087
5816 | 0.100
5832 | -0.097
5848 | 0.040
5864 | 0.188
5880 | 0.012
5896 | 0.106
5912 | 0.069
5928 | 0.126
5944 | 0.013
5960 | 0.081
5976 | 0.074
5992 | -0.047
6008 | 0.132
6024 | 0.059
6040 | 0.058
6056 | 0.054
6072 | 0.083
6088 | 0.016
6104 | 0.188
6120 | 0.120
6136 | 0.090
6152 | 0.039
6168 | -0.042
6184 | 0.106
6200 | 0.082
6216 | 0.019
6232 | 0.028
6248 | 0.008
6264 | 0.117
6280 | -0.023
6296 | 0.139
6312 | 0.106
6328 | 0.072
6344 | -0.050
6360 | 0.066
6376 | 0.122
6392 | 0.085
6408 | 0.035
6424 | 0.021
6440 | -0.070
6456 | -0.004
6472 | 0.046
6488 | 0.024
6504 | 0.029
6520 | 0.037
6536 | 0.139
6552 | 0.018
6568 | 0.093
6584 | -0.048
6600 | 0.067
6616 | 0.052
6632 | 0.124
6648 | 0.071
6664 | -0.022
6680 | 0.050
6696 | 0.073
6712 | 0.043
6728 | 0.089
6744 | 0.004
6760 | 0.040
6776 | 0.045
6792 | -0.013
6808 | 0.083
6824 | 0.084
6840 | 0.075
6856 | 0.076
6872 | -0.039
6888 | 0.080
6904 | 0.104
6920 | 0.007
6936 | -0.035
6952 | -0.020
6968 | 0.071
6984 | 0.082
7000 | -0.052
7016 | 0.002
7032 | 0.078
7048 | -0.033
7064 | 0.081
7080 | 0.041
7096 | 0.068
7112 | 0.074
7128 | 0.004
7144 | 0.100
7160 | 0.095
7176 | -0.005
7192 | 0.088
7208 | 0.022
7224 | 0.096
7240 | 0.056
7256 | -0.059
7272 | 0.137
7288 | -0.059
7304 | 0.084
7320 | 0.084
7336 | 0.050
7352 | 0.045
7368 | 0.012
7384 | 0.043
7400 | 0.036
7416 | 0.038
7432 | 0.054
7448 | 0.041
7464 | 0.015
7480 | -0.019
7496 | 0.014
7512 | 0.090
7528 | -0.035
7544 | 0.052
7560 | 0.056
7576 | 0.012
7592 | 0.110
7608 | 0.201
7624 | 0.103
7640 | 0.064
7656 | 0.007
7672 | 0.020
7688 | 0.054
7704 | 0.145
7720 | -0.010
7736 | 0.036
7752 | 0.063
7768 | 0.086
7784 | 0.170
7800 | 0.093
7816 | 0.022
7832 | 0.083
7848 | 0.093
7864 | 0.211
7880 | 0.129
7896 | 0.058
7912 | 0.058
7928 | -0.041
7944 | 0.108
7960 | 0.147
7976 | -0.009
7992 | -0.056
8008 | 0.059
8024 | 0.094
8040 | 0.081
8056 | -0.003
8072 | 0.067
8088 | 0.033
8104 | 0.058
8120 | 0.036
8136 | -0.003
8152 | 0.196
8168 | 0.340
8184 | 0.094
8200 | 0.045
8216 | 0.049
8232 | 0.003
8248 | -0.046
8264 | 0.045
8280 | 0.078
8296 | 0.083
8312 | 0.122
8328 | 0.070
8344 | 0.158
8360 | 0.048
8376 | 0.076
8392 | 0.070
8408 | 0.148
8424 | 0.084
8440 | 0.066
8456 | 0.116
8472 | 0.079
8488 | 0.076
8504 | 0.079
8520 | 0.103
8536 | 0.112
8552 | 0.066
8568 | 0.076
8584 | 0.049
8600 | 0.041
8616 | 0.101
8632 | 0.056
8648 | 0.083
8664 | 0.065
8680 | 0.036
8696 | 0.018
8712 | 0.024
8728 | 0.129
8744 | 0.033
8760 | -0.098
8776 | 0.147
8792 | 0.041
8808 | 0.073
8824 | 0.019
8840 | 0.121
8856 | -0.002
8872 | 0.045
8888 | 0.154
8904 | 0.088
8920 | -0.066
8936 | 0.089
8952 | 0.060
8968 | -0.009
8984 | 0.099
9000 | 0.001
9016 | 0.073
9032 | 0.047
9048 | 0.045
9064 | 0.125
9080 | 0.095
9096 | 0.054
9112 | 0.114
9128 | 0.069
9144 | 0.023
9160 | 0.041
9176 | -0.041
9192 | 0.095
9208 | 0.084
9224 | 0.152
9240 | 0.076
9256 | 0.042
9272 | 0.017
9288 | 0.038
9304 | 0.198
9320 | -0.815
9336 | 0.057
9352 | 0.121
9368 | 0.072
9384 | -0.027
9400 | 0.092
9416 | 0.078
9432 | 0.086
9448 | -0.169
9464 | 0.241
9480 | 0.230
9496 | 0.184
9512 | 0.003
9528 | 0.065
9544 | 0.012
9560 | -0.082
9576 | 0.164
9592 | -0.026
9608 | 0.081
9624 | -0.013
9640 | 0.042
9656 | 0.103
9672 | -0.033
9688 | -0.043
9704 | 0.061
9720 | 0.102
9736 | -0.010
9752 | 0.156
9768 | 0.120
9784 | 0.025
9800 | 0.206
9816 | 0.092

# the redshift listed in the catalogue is 1.19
